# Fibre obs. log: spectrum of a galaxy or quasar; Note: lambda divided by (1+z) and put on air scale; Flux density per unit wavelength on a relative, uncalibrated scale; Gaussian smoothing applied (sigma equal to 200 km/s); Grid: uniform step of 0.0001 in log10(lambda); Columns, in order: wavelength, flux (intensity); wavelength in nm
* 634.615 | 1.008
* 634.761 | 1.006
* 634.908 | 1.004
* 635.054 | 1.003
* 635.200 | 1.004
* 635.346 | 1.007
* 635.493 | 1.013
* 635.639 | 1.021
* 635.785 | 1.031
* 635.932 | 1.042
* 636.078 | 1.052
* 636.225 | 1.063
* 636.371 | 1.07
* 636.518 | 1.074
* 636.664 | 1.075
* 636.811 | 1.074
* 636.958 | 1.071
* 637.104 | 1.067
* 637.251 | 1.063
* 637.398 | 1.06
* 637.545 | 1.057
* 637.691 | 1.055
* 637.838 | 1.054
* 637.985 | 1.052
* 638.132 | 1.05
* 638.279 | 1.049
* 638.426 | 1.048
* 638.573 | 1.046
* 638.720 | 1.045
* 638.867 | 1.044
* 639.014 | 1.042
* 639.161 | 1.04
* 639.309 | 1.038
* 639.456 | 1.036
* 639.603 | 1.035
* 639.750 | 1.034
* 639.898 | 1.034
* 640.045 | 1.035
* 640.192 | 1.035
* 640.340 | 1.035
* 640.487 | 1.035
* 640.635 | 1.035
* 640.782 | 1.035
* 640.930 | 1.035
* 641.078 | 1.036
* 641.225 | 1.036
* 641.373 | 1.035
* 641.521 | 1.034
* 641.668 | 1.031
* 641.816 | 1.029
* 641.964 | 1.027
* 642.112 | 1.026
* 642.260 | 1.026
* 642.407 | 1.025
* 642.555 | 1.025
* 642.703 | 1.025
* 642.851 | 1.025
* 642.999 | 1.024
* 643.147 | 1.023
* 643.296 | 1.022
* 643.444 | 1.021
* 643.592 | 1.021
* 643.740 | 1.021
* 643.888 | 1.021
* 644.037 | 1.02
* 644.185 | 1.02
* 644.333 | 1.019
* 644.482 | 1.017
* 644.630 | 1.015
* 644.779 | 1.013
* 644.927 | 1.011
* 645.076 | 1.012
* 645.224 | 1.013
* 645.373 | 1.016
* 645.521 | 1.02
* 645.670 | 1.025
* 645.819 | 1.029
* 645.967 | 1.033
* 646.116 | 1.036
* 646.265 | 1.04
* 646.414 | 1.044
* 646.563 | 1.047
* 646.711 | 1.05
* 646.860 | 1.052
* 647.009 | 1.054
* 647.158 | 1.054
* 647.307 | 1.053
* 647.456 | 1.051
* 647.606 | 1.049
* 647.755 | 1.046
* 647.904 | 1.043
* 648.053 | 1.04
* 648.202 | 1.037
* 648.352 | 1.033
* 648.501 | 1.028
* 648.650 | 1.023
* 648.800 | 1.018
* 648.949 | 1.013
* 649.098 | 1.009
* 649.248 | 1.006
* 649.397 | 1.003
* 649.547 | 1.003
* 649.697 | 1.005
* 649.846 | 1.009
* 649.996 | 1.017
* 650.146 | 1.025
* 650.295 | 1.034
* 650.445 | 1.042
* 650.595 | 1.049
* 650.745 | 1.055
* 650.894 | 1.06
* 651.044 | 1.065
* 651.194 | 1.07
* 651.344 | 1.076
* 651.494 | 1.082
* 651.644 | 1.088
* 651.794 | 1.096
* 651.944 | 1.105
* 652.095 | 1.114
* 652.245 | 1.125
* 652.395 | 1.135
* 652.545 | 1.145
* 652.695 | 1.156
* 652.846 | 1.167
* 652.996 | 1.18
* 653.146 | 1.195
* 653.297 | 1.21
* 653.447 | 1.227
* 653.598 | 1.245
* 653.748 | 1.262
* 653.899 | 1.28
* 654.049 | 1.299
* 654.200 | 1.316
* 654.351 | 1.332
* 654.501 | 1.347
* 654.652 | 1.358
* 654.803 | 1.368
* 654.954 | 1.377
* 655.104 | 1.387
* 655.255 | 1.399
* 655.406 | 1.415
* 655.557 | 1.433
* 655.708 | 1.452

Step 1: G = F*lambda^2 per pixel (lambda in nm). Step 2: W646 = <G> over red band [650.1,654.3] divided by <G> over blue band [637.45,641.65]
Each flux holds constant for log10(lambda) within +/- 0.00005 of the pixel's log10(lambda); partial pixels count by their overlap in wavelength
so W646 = 1.14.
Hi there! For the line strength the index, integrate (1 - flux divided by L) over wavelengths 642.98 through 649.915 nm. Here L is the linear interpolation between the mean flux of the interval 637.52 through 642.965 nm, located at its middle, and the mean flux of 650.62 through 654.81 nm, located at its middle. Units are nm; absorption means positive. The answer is 0.506 nm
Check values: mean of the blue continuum 1.04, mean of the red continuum 1.18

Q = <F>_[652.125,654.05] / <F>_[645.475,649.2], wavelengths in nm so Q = 1.15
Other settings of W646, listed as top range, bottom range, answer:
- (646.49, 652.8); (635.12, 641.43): 1.05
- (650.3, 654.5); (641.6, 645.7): 1.16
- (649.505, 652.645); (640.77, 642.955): 1.07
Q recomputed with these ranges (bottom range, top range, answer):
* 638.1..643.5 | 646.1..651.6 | 1.00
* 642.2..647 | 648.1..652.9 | 1.03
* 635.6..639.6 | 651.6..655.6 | 1.19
